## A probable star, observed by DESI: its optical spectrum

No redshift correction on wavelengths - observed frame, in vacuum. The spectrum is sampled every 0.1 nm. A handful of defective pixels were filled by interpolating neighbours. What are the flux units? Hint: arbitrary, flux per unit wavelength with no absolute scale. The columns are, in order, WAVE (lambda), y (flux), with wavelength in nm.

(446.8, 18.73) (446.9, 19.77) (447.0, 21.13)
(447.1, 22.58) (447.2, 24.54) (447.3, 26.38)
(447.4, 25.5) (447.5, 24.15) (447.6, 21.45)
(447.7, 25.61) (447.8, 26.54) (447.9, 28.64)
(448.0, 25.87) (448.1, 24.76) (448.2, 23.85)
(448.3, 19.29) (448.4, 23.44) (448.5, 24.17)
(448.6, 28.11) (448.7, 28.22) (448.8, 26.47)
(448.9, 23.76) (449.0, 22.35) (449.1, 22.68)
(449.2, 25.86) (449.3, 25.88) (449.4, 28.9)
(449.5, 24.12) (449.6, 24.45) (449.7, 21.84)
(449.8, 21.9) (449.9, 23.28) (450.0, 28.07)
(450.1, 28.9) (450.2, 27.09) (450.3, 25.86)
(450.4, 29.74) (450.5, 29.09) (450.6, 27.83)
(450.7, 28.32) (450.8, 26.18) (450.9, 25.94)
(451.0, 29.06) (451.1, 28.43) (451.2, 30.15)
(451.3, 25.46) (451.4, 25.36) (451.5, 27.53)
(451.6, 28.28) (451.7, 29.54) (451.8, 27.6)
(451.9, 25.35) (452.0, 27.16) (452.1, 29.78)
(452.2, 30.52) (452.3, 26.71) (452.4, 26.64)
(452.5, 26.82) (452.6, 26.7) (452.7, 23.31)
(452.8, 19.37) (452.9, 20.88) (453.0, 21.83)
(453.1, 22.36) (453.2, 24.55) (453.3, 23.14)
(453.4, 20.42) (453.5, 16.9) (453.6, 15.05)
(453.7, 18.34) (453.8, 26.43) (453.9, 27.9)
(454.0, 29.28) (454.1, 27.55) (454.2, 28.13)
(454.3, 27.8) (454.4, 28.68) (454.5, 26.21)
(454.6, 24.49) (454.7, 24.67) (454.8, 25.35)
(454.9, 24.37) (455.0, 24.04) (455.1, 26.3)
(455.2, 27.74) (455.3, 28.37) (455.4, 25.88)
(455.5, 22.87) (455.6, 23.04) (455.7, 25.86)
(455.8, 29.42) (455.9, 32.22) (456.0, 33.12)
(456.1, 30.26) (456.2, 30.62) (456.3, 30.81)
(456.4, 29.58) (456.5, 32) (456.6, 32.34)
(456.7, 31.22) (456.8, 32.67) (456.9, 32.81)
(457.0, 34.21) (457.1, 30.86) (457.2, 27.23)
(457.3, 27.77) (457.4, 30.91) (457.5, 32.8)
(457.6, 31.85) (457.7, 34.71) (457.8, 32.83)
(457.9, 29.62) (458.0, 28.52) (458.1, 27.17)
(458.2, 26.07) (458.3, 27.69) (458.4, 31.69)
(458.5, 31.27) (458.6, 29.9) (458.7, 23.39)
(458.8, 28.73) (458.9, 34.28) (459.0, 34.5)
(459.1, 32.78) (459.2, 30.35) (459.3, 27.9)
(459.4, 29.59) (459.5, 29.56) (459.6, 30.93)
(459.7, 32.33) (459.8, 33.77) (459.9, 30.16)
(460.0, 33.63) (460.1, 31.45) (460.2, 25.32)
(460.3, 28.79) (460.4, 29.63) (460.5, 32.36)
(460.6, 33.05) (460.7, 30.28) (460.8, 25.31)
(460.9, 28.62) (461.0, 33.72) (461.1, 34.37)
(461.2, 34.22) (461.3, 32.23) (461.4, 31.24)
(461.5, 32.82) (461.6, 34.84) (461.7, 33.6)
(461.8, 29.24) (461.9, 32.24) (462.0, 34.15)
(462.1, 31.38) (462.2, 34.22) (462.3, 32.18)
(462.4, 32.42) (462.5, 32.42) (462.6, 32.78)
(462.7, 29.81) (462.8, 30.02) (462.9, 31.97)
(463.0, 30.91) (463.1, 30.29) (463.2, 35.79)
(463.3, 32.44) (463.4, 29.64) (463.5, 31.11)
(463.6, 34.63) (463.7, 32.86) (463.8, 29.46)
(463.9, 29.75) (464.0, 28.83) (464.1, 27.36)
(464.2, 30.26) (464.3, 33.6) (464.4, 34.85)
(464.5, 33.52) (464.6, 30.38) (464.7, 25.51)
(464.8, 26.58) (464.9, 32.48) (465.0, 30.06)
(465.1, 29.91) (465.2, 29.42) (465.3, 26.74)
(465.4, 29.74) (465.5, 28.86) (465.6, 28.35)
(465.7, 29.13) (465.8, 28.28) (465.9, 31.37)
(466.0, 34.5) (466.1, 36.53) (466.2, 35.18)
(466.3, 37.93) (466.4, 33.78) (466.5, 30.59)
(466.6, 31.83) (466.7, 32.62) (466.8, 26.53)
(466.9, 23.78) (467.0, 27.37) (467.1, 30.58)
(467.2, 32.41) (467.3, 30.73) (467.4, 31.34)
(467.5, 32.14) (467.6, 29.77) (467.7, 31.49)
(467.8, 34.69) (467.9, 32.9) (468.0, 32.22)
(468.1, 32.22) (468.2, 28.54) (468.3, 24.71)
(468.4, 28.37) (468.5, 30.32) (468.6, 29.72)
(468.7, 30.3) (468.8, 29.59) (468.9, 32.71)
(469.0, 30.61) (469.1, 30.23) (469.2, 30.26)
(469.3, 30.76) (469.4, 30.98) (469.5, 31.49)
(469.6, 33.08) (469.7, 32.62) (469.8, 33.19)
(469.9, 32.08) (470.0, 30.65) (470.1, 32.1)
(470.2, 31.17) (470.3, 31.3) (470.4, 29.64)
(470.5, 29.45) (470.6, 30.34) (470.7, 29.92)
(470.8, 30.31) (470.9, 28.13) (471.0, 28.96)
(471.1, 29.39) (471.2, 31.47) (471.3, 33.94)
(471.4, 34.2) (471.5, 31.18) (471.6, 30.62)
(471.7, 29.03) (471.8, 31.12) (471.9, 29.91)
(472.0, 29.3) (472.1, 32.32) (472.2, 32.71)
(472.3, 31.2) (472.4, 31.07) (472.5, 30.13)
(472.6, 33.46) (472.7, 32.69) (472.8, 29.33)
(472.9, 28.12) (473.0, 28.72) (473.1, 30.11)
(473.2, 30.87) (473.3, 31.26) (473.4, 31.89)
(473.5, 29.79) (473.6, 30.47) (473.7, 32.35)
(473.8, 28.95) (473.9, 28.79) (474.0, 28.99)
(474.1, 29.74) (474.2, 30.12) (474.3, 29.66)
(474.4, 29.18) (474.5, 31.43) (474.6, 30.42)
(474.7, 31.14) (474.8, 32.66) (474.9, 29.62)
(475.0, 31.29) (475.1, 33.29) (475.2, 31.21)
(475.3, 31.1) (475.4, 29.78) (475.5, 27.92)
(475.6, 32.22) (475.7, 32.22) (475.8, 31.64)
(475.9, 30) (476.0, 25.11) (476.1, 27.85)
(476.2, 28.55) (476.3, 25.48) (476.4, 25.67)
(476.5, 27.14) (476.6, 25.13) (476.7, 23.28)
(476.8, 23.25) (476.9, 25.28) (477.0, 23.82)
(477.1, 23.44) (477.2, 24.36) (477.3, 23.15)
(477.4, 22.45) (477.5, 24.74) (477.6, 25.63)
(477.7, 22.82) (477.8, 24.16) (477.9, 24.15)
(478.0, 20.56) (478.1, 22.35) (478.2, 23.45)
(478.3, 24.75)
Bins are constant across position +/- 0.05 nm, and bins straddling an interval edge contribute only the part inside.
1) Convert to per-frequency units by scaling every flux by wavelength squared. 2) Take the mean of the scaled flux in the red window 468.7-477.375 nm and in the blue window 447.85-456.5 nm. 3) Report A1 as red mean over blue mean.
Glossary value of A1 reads 1.3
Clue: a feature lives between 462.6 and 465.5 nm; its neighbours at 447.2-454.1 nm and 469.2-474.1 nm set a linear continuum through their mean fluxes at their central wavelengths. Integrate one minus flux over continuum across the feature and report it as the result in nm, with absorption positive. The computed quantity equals -0.18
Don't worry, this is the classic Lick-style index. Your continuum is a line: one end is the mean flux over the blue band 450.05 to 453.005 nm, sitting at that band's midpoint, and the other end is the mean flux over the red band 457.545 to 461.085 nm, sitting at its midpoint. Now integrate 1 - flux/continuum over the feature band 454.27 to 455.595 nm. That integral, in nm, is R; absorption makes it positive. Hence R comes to 0.12 nm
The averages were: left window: 26.9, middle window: 25.8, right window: 30.4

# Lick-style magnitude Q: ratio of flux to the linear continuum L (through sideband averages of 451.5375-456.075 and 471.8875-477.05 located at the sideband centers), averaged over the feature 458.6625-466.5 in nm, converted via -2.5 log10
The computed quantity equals -0.15 mag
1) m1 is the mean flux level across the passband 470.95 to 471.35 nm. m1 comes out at 30.9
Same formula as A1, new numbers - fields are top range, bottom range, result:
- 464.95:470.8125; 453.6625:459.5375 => 1.12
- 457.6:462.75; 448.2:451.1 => 1.26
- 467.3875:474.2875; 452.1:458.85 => 1.20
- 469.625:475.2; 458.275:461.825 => 1.05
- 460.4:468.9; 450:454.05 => 1.28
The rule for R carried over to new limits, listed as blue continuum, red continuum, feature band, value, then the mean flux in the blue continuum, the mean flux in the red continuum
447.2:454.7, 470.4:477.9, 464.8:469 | -0.404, 25.5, 29.1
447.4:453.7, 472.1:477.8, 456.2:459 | -0.453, 25.3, 28.8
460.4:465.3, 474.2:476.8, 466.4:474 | -0.138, 31.4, 29.2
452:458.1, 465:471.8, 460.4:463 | -0.258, 27.3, 30.8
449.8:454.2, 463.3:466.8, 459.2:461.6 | -0.153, 25.8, 31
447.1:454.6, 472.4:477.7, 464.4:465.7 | -0.101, 25.5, 28.7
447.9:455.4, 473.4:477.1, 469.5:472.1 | -0.241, 25.6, 29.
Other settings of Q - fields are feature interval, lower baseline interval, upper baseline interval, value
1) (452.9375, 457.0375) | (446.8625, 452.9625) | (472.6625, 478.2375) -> -0.02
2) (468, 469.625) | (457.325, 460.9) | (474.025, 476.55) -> -0.01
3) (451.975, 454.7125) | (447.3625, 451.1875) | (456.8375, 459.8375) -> 0.13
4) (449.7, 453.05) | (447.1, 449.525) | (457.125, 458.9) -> 0.00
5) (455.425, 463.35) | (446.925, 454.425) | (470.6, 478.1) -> -0.16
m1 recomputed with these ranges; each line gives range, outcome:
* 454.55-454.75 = 24.6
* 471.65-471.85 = 30.1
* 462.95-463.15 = 30.6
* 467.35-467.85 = 31.9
